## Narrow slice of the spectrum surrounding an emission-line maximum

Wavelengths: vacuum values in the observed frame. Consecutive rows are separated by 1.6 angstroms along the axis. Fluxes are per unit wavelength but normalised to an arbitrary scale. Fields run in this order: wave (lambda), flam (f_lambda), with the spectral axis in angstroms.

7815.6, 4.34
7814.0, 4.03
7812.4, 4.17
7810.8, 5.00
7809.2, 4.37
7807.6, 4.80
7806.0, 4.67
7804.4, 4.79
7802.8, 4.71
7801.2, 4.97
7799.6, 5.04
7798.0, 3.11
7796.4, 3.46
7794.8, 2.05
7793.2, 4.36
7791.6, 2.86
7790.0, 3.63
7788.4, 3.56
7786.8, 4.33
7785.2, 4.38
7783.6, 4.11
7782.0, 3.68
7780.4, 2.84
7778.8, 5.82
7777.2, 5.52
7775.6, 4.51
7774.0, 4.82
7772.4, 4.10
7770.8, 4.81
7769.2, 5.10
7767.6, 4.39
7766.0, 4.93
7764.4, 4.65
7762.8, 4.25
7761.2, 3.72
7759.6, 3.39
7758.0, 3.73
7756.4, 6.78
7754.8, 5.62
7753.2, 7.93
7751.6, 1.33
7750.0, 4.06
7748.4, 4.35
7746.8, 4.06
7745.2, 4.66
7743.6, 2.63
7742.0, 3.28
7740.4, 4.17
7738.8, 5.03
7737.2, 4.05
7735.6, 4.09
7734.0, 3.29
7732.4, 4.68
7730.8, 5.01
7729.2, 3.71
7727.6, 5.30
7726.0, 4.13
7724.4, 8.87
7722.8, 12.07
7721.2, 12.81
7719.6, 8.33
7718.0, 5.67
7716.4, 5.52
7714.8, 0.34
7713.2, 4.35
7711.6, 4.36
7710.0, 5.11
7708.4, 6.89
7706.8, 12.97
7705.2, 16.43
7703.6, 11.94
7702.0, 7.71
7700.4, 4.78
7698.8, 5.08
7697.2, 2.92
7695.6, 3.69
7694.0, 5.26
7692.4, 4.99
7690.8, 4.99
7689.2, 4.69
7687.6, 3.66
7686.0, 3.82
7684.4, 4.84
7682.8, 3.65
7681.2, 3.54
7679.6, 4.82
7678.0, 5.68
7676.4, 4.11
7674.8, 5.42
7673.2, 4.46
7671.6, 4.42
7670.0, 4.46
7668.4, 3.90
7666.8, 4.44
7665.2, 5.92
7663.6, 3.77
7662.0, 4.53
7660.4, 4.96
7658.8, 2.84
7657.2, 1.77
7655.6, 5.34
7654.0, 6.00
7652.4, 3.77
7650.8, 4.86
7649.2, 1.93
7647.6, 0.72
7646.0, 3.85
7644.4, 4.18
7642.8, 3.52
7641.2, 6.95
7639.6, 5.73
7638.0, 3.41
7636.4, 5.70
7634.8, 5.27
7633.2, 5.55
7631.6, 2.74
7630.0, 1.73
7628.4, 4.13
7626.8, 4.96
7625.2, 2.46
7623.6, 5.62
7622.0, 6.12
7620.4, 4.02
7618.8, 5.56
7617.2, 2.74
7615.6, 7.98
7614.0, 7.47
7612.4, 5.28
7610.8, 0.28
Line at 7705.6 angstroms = [S II]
